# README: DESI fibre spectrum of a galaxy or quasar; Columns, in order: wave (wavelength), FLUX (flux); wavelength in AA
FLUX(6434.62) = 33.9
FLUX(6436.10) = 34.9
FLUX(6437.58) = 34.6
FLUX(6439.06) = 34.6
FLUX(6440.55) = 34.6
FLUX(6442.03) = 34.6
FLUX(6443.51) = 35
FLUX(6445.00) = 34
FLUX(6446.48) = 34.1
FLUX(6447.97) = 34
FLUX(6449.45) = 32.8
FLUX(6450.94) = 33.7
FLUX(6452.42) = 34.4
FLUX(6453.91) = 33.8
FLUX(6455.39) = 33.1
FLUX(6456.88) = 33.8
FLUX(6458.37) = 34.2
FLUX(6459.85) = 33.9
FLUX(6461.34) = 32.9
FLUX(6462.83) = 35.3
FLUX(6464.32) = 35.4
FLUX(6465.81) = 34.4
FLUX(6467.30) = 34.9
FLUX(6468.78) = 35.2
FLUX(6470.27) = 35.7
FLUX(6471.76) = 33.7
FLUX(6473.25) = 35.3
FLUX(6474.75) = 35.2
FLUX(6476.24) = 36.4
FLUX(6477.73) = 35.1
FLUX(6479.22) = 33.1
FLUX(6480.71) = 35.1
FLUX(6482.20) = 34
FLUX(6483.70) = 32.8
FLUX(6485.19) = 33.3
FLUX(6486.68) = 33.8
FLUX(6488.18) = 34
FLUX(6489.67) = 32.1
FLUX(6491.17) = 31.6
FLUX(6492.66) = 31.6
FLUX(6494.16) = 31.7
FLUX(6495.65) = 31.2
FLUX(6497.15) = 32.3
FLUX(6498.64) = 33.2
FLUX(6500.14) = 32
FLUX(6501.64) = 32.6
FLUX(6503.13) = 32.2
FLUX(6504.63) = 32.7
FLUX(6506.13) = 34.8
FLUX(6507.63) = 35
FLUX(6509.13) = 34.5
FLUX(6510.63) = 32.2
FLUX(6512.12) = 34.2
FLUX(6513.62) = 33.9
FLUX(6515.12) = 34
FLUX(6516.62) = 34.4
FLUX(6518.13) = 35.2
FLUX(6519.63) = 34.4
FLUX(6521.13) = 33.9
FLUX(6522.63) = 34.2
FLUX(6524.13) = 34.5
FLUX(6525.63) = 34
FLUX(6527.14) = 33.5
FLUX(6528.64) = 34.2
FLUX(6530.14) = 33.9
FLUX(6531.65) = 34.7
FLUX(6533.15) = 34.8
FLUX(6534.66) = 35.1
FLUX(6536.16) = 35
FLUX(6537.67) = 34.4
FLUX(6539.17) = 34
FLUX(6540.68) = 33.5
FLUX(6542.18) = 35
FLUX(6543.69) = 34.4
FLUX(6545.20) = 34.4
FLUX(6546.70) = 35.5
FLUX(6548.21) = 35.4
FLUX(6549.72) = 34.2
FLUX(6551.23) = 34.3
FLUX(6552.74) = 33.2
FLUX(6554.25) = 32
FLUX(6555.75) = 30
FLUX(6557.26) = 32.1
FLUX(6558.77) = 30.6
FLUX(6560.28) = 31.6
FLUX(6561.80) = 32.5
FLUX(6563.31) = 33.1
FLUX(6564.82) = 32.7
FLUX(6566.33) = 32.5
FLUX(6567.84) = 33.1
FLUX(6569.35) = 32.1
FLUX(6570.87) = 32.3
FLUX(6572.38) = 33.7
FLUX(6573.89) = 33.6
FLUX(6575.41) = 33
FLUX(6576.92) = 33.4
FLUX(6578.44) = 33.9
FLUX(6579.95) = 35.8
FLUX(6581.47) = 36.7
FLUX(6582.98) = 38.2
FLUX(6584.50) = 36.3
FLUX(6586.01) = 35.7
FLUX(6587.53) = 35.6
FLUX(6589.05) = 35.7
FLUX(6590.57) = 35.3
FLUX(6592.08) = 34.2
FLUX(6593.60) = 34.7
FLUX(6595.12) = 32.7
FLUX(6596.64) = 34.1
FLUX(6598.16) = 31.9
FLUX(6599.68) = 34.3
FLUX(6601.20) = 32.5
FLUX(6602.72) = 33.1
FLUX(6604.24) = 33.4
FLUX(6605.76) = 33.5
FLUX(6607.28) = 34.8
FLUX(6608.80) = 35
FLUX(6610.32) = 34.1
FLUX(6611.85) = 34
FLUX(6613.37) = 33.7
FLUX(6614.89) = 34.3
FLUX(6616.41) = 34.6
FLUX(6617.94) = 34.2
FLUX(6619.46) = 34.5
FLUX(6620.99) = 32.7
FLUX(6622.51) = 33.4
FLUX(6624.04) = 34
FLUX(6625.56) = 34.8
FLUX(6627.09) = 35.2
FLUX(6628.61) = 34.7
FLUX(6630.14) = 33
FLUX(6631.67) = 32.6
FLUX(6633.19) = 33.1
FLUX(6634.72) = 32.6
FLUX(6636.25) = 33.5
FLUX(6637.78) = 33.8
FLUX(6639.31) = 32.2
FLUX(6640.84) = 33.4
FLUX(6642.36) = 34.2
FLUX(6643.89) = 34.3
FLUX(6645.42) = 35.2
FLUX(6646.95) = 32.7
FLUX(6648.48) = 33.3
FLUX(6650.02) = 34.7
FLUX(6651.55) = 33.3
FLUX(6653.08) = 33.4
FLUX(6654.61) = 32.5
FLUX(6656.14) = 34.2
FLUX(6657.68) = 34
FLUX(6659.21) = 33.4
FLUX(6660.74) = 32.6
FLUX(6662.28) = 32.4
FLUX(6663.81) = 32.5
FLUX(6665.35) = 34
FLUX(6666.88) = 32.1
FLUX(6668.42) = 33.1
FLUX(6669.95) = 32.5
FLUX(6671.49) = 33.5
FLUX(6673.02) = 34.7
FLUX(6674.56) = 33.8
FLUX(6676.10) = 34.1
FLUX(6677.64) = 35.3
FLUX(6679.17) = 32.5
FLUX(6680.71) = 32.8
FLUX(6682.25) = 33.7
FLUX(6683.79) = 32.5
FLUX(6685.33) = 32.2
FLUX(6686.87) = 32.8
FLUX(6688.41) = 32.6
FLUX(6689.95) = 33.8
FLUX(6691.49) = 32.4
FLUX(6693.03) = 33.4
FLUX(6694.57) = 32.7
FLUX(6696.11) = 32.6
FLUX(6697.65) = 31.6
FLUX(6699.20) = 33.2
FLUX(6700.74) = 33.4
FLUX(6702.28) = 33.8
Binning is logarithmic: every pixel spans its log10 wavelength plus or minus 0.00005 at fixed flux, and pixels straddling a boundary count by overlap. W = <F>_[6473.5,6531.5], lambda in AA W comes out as 33.6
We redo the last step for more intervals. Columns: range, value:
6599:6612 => 33.8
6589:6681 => 33.7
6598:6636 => 33.8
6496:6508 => 33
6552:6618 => 33.7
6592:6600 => 33.5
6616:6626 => 34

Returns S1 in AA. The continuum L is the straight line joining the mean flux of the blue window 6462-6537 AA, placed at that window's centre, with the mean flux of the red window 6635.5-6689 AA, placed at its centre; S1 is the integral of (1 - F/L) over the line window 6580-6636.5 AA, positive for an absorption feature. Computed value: -1.2 AA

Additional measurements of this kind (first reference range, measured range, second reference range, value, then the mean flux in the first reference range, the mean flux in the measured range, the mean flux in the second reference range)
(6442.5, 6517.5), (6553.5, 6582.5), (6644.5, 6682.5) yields 0.6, 33.8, 32.9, 33.4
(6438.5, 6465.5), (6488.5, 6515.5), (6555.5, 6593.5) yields 0.9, 34.1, 32.9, 33.8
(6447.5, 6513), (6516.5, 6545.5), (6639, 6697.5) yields -0.7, 33.7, 34.4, 33.3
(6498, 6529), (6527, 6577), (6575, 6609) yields 1.0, 33.8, 33.5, 34.5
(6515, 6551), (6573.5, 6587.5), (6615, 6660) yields -0.5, 34.4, 35.2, 33.7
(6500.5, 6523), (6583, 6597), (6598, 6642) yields -0.6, 33.8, 35.1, 33.7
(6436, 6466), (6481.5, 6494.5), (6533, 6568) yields 0.4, 34.2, 32.8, 33.5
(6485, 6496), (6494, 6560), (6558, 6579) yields -2.3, 32.4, 33.7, 32.7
